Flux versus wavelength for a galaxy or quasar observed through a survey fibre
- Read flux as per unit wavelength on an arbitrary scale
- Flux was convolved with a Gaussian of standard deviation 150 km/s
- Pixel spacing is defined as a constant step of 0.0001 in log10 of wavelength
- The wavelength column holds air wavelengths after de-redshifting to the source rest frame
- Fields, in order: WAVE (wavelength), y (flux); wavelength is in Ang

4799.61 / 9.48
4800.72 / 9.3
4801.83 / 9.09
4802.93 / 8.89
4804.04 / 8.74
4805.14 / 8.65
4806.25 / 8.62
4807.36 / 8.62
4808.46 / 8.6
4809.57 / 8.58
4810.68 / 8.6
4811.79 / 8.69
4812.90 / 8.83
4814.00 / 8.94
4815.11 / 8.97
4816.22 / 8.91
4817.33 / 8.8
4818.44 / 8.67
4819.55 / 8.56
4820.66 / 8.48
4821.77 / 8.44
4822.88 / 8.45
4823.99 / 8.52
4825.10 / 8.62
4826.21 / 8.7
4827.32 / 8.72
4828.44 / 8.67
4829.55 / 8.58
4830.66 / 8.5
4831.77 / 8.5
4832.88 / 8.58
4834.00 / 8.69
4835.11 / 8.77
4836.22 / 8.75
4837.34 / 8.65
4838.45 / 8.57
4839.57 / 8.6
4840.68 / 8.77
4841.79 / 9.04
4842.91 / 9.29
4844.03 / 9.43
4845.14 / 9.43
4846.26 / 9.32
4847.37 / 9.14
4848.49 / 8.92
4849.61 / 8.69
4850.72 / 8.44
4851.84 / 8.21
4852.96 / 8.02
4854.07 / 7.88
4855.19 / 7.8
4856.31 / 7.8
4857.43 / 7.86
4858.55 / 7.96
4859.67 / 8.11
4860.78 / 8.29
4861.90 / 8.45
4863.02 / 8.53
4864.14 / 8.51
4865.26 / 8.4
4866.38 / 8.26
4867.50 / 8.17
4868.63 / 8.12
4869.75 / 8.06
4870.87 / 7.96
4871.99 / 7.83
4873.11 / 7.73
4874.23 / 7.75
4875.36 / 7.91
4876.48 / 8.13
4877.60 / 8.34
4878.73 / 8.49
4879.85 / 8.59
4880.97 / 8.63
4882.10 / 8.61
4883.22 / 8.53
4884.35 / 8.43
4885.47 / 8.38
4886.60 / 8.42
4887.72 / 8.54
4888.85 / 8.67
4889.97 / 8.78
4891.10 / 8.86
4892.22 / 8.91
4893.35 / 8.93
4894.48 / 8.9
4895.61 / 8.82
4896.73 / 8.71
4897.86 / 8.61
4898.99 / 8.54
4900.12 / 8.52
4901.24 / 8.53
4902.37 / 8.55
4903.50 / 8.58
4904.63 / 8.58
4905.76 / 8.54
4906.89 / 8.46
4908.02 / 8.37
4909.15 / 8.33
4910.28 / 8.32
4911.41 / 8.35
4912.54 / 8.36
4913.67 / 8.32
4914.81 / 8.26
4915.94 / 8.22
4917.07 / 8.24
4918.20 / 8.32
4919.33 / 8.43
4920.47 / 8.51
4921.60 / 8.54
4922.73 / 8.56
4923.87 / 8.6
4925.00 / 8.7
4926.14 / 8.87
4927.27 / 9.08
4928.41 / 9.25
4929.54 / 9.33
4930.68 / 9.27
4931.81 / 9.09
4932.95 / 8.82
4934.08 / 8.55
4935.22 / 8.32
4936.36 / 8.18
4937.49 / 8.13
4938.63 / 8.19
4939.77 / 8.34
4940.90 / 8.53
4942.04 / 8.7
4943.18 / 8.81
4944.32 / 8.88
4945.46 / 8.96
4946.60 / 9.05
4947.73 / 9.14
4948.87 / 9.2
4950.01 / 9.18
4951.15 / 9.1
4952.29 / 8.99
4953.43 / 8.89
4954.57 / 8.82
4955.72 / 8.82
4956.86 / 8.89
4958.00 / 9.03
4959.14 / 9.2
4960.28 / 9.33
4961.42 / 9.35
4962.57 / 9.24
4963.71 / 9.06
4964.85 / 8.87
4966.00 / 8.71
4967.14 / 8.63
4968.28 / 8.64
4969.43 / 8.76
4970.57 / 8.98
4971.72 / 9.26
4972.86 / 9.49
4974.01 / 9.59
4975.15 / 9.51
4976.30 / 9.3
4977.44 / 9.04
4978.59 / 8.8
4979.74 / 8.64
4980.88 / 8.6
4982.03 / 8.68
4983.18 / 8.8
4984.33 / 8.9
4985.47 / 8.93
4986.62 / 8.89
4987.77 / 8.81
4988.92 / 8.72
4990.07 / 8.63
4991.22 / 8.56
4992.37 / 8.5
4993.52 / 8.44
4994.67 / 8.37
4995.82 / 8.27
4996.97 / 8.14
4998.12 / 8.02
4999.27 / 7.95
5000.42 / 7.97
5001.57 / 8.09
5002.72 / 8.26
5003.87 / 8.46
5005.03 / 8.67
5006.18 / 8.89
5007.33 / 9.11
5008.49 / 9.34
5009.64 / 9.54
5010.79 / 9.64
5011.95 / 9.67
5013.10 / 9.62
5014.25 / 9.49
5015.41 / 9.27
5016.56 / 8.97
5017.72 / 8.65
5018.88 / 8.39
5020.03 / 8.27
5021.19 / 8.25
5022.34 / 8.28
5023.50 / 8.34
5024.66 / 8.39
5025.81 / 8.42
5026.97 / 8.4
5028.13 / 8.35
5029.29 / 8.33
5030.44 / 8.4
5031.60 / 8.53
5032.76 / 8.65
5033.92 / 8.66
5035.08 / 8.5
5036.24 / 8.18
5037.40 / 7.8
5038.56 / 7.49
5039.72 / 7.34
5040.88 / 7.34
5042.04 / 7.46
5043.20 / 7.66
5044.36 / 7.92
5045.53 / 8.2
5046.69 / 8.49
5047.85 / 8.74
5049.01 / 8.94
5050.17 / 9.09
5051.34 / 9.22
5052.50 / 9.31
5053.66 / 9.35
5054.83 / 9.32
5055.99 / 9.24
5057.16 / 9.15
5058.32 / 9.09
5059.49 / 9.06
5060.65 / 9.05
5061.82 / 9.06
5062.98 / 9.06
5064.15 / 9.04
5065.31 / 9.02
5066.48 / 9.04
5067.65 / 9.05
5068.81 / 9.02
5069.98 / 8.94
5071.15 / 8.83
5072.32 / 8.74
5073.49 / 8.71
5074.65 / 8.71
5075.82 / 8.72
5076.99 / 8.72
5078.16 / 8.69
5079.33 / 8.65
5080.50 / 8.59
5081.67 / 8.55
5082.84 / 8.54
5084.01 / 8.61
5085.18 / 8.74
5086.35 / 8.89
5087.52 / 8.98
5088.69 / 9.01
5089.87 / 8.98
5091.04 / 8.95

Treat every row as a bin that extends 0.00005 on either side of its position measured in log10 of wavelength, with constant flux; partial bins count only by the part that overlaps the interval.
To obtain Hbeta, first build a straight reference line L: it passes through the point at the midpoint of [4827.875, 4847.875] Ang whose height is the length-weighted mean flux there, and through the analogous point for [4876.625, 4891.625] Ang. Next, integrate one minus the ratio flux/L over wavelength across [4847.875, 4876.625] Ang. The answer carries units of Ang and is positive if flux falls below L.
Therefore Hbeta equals 1.79 Ang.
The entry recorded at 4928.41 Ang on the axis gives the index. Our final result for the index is 9.25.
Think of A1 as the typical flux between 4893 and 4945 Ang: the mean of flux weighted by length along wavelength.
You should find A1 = 8.59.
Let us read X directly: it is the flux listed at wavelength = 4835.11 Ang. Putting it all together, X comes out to 8.77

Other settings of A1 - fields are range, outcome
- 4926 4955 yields 8.84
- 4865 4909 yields 8.44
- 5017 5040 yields 8.3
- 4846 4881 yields 8.25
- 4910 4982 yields 8.81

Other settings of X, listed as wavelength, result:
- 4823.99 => 8.52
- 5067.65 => 9.05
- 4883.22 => 8.53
